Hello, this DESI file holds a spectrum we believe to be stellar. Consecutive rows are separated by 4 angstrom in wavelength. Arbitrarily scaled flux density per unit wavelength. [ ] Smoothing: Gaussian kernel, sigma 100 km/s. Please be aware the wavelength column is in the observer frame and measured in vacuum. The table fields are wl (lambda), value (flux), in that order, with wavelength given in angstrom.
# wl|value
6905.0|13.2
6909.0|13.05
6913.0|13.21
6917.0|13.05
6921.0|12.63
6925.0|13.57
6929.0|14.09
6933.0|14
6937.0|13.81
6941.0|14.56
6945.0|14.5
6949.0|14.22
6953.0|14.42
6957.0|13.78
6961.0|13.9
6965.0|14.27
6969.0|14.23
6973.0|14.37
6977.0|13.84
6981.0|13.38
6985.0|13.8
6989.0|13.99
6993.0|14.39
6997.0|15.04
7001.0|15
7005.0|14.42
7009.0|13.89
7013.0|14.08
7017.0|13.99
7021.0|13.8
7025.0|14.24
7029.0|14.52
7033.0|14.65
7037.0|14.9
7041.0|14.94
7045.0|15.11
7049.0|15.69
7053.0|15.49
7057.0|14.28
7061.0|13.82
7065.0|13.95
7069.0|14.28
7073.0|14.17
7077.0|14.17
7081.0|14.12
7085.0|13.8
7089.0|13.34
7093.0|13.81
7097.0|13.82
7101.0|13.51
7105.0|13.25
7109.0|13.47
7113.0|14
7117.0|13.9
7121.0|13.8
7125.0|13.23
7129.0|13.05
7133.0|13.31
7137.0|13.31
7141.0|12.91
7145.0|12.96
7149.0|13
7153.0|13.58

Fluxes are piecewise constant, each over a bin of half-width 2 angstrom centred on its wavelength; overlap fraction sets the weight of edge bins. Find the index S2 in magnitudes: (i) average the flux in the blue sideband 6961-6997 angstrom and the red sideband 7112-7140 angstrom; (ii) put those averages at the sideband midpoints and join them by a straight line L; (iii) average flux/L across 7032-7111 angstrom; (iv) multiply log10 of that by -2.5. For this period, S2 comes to -0.04 mag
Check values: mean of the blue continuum 14.1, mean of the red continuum 13.5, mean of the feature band 14.2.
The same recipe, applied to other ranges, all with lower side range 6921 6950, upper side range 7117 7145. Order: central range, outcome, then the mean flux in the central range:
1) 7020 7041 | -0.07 mag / 14.5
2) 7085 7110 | -0.01 mag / 13.6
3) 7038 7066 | -0.09 mag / 14.8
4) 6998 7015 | -0.05 mag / 14.4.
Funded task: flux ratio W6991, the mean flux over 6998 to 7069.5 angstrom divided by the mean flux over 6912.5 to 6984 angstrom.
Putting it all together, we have 1.04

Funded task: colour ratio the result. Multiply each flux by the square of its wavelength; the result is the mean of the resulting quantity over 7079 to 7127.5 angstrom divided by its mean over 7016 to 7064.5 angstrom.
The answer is 0.95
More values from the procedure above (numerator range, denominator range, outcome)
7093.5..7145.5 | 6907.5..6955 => 1.03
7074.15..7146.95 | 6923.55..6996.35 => 1.00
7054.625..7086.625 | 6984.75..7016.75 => 1.00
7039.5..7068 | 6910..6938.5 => 1.14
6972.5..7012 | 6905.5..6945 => 1.07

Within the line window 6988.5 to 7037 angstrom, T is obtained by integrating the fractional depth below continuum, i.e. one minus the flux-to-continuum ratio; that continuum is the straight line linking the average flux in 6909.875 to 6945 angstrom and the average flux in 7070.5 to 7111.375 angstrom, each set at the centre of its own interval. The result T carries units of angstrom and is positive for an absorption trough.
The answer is -2.4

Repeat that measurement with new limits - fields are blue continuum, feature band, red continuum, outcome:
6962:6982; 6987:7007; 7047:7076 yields -0.55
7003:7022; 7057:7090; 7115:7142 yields -0.72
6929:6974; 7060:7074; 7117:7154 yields -0.47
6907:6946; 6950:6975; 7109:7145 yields -1.06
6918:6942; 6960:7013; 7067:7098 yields -1.52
